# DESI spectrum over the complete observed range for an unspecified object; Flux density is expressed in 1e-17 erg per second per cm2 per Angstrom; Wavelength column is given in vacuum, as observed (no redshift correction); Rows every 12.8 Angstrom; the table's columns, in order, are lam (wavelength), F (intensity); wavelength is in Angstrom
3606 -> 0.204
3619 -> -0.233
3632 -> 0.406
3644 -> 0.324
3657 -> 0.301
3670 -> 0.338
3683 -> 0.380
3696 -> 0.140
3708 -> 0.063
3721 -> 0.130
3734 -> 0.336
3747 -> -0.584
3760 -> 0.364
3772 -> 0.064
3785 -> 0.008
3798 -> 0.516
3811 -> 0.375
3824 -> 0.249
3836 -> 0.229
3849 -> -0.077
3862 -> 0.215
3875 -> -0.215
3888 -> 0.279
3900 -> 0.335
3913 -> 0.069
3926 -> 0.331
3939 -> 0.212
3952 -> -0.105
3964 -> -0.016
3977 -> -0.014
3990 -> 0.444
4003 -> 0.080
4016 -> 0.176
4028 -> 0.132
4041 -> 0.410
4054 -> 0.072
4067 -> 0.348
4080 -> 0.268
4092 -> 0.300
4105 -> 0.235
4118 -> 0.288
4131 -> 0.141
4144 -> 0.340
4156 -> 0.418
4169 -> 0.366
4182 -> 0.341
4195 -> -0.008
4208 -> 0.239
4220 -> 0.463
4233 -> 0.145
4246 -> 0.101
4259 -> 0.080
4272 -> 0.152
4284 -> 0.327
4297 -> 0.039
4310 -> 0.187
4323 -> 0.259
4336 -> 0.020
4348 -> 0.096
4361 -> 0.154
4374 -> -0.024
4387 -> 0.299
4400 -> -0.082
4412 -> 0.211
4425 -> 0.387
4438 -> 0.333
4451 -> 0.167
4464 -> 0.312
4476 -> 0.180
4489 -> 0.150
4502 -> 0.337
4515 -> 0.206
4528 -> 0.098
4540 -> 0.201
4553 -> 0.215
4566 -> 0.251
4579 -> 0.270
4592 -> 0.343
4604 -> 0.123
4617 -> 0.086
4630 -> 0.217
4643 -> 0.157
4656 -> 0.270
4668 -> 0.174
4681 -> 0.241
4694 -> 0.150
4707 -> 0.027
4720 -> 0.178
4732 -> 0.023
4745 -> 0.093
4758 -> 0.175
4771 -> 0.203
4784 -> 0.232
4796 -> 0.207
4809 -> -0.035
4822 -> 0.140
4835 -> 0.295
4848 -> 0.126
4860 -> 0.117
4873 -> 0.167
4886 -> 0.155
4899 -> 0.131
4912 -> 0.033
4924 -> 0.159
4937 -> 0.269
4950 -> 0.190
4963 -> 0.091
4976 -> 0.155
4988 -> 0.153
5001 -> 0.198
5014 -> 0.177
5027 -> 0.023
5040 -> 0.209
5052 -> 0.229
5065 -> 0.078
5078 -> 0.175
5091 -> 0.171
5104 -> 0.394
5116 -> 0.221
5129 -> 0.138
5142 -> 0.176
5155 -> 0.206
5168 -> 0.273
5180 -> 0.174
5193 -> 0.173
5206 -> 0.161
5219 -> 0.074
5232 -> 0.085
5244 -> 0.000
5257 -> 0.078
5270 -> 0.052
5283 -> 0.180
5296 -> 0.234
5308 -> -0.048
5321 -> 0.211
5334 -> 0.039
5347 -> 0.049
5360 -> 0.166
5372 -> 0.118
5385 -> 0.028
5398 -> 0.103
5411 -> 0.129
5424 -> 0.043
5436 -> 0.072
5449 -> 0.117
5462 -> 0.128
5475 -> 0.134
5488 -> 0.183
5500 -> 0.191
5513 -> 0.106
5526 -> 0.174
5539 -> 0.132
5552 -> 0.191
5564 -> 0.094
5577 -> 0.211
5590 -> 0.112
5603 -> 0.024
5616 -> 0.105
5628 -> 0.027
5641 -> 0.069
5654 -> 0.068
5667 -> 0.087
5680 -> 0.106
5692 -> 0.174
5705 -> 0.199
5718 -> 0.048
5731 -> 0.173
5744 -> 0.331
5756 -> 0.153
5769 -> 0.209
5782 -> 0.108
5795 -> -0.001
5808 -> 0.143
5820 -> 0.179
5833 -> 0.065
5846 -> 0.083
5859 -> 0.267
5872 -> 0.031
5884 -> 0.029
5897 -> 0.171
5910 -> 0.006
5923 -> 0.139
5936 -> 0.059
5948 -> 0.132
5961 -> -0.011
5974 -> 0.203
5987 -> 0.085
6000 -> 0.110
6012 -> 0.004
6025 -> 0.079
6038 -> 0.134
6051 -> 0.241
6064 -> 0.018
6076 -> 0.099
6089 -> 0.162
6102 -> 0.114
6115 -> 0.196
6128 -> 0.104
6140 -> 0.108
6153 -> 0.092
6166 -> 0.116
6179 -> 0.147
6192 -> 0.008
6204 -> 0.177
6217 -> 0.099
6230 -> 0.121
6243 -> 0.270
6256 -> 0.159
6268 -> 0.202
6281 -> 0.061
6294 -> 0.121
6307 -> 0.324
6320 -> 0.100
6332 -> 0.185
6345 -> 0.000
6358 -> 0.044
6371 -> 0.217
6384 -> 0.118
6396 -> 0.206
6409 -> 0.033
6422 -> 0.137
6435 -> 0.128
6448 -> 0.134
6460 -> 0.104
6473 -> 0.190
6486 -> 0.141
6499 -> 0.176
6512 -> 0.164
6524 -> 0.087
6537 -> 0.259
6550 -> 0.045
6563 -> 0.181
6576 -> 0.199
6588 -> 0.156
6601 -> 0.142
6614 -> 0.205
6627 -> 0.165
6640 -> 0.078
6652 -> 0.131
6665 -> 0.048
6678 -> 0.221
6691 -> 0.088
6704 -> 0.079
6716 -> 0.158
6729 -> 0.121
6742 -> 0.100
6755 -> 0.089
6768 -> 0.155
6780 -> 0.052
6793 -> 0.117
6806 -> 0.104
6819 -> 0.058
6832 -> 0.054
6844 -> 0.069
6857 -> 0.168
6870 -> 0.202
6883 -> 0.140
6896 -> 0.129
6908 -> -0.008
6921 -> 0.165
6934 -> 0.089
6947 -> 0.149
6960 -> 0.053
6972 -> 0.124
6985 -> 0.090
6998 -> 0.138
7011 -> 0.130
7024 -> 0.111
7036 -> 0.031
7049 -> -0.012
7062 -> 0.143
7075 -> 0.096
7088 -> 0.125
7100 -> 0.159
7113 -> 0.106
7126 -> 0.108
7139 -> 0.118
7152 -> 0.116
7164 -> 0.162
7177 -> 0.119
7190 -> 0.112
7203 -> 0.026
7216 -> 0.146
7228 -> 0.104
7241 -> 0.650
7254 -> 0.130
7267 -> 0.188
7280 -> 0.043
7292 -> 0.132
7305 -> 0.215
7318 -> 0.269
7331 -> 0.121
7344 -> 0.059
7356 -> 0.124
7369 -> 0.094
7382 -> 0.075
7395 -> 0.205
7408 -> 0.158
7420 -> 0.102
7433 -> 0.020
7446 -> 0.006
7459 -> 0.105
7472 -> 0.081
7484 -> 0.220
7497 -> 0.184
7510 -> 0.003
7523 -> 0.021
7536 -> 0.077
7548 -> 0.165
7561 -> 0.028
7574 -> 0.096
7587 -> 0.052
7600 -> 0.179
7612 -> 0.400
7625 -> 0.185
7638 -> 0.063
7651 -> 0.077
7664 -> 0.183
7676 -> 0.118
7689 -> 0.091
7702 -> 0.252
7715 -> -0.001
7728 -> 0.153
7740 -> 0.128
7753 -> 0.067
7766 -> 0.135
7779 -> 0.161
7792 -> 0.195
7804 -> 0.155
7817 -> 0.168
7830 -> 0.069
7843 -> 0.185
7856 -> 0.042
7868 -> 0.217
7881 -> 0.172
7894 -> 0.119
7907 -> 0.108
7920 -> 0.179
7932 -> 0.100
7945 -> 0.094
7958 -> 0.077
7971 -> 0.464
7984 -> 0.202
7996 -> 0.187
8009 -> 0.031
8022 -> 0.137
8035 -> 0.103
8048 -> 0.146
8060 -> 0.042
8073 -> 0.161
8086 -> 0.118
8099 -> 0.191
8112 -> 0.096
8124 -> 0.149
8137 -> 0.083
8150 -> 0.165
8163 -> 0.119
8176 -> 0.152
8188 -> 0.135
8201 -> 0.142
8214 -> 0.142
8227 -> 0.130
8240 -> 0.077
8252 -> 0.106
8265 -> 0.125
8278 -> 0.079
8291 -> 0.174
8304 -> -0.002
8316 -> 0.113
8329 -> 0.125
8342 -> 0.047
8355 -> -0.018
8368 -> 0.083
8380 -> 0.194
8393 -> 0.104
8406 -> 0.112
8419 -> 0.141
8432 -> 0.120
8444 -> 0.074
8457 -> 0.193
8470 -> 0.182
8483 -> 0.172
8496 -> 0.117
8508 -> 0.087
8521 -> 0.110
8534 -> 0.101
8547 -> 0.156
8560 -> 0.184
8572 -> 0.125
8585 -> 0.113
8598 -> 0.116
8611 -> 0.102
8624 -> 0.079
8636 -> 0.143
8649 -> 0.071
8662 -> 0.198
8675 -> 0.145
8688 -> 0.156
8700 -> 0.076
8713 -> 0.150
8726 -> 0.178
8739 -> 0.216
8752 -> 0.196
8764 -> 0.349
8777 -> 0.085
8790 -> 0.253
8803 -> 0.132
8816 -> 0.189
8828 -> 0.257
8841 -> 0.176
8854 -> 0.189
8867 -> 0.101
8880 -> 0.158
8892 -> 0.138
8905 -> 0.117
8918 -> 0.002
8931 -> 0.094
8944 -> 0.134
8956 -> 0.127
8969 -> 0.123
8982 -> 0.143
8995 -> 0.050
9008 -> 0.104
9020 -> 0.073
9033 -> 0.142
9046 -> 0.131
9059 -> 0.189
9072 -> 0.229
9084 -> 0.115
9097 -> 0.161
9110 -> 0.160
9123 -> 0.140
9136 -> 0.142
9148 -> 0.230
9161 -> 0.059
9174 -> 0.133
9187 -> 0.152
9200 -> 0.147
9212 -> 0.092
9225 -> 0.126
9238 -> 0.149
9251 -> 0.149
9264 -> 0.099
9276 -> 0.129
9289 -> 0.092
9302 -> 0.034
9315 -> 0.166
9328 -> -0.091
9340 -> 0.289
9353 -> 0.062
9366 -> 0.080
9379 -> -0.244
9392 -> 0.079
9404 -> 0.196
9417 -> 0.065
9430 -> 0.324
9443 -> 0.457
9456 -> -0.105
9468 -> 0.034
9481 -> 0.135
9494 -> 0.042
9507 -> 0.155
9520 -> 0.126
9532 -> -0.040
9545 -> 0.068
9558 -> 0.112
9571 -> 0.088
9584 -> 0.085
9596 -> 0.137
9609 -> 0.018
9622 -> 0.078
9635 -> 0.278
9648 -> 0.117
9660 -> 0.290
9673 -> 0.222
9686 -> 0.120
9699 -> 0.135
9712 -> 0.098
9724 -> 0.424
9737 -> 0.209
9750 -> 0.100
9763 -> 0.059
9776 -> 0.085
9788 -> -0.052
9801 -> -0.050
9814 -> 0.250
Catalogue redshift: 0.943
